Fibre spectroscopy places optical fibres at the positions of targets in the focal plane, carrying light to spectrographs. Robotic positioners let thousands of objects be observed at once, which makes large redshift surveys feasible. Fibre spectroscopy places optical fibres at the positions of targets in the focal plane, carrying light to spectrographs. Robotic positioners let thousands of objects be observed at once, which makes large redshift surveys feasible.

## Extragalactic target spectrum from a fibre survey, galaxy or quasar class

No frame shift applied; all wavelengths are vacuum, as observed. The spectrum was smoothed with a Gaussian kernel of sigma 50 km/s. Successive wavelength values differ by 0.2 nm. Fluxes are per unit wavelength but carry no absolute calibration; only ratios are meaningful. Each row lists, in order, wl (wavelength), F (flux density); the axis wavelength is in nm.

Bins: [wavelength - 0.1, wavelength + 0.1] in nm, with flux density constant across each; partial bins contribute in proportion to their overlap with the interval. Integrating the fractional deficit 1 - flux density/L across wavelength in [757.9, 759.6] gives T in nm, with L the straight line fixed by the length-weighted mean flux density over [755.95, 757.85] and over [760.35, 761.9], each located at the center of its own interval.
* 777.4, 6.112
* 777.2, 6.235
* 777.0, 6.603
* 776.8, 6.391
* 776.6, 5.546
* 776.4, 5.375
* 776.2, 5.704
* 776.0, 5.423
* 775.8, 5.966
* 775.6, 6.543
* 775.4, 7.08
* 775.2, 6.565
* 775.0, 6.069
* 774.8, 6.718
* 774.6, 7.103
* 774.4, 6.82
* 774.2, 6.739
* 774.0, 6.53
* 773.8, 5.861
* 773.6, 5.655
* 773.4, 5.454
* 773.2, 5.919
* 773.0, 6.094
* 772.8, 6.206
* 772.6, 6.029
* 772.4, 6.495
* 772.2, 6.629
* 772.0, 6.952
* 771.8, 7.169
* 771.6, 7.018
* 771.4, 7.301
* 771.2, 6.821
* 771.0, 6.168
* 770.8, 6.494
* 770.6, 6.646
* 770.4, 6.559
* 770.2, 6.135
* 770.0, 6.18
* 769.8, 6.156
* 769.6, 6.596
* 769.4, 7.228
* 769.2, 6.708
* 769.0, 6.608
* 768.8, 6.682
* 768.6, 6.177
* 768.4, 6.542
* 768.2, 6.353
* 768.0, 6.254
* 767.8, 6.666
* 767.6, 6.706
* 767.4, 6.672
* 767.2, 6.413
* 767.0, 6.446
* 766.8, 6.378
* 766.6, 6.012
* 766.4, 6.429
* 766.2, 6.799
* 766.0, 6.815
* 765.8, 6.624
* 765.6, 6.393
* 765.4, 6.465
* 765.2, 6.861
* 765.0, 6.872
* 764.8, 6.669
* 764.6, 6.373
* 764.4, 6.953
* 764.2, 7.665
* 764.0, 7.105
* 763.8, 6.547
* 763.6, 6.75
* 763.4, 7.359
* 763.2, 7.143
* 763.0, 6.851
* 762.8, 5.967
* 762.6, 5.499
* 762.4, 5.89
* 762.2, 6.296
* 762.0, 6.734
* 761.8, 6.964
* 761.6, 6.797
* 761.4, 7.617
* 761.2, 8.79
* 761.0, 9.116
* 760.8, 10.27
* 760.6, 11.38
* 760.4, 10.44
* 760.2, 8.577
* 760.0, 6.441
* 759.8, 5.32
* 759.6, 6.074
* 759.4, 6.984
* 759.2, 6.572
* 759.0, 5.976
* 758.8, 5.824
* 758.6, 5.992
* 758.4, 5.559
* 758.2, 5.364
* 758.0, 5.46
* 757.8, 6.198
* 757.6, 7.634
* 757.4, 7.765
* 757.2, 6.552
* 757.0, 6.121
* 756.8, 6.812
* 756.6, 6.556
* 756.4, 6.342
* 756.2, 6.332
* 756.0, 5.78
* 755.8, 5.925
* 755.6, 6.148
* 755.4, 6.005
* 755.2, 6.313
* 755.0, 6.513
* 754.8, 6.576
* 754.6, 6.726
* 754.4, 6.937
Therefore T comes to 0.37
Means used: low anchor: 6.64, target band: 5.97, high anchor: 8.87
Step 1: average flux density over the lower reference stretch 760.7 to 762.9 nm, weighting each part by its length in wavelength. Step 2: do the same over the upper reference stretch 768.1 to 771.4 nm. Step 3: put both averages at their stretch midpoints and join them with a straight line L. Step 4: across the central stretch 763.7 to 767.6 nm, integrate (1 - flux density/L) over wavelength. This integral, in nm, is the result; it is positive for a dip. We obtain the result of 0.14 nm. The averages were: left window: 7.27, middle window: 6.66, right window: 6.53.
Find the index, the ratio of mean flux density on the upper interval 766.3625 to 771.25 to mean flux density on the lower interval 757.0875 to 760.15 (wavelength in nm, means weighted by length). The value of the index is 1.03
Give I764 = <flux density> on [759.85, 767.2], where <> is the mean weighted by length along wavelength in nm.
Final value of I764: 7.15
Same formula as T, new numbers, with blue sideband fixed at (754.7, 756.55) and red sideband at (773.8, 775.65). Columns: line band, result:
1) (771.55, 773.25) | 0.02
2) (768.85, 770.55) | 0.00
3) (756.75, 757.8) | -0.11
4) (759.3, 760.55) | -0.23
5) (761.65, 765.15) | -0.16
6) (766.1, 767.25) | 0.01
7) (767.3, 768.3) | -0.01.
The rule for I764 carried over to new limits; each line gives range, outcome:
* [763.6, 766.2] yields 6.78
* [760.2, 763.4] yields 7.73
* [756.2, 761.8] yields 7.11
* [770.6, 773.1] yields 6.62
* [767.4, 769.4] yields 6.56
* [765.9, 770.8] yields 6.51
